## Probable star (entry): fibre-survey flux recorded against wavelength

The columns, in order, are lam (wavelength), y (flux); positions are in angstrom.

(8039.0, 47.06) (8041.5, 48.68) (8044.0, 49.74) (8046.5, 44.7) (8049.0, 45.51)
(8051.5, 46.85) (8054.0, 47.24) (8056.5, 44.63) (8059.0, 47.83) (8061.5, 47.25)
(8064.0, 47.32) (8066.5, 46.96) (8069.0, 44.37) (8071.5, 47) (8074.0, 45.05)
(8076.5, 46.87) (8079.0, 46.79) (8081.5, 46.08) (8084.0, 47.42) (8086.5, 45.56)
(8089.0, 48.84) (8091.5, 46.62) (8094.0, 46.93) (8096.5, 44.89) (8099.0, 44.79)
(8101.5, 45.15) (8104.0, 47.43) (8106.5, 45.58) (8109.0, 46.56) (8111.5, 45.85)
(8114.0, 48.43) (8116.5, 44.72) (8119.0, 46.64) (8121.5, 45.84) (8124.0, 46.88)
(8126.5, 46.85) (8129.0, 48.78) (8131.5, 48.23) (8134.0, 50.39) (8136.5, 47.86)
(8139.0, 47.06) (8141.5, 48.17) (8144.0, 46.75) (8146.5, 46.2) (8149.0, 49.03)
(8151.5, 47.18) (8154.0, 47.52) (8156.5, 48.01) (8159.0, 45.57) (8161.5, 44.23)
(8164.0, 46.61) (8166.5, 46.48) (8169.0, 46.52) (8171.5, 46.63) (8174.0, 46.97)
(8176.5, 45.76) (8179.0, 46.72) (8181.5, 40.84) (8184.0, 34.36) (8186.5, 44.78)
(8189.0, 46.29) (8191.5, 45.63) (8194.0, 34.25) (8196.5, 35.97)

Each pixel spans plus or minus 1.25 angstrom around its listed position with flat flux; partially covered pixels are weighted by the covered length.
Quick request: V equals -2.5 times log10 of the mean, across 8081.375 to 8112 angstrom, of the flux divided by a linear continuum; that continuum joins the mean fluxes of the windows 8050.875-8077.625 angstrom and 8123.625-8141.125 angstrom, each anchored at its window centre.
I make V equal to 0.022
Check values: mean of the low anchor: 46.5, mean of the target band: 46.3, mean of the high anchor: 48.1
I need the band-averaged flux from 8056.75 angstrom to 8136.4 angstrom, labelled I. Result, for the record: 46.7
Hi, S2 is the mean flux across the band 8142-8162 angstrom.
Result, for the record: 47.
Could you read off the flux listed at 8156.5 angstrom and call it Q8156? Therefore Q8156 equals 48.01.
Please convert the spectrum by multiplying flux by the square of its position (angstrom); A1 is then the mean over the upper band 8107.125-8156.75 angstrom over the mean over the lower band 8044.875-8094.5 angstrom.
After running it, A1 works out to 1.03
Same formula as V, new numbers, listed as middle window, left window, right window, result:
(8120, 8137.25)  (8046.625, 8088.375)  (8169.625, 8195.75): -0.07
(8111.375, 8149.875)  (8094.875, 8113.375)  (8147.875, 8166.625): -0.02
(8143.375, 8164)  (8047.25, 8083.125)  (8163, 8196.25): -0.06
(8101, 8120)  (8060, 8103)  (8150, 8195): -0.01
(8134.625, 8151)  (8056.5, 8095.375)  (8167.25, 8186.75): -0.06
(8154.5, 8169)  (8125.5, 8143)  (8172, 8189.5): -0.02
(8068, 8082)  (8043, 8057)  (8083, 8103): 0.01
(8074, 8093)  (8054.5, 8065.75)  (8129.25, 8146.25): 0.01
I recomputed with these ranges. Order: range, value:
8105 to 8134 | 46.9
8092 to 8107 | 45.8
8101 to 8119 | 46.3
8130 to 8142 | 48.4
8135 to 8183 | 46.5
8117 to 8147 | 47.4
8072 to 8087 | 46.4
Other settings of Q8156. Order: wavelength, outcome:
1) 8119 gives 46.64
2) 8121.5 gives 45.84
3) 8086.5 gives 45.56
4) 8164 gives 46.61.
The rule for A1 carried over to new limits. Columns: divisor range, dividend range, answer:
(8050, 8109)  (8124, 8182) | 1.03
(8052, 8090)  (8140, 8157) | 1.04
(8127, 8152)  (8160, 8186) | 0.94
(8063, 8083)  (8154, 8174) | 1.03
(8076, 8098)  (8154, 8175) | 1.01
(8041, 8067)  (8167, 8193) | 0.98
